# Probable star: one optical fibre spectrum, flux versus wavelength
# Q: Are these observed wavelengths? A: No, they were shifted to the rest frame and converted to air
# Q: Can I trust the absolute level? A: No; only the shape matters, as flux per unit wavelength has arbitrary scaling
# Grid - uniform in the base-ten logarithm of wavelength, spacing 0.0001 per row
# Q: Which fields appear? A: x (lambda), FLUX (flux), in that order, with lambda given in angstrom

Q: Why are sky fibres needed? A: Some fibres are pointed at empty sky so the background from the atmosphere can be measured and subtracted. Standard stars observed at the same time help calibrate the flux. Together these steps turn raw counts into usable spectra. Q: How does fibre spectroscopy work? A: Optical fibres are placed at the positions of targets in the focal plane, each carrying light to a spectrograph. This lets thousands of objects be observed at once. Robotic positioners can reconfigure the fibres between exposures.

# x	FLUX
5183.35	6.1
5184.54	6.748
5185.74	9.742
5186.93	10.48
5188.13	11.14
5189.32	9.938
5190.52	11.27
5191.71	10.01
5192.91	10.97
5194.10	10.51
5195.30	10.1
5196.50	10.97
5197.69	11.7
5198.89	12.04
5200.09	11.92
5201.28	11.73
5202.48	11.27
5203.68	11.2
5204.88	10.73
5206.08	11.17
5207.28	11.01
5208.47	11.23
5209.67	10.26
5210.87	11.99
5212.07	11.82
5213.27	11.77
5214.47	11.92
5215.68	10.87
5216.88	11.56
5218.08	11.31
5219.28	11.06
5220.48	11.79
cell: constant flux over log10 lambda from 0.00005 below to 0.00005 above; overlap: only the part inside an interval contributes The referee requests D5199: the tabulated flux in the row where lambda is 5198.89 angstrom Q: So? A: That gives 12.04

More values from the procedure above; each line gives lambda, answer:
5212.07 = 11.82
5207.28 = 11.01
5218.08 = 11.31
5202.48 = 11.27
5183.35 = 6.1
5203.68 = 11.2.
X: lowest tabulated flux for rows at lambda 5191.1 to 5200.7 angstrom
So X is 10.01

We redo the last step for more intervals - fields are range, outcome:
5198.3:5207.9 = 10.73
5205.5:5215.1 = 10.26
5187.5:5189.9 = 9.938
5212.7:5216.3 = 10.87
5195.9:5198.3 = 10.97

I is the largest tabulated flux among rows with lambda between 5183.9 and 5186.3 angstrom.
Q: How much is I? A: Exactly 9.742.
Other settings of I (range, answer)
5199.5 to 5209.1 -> 11.92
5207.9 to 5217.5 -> 11.99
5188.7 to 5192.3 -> 11.27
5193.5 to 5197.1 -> 10.97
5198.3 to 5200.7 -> 12.04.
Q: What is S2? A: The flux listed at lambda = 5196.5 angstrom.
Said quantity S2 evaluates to 10.97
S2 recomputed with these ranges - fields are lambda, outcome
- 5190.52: 11.27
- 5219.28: 11.06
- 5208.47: 11.23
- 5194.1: 10.51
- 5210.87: 11.99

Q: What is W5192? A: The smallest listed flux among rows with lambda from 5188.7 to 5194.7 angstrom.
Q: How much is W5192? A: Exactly 9.938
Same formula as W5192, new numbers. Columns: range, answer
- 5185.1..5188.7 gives 9.742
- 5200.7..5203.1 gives 11.27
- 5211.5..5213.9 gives 11.77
